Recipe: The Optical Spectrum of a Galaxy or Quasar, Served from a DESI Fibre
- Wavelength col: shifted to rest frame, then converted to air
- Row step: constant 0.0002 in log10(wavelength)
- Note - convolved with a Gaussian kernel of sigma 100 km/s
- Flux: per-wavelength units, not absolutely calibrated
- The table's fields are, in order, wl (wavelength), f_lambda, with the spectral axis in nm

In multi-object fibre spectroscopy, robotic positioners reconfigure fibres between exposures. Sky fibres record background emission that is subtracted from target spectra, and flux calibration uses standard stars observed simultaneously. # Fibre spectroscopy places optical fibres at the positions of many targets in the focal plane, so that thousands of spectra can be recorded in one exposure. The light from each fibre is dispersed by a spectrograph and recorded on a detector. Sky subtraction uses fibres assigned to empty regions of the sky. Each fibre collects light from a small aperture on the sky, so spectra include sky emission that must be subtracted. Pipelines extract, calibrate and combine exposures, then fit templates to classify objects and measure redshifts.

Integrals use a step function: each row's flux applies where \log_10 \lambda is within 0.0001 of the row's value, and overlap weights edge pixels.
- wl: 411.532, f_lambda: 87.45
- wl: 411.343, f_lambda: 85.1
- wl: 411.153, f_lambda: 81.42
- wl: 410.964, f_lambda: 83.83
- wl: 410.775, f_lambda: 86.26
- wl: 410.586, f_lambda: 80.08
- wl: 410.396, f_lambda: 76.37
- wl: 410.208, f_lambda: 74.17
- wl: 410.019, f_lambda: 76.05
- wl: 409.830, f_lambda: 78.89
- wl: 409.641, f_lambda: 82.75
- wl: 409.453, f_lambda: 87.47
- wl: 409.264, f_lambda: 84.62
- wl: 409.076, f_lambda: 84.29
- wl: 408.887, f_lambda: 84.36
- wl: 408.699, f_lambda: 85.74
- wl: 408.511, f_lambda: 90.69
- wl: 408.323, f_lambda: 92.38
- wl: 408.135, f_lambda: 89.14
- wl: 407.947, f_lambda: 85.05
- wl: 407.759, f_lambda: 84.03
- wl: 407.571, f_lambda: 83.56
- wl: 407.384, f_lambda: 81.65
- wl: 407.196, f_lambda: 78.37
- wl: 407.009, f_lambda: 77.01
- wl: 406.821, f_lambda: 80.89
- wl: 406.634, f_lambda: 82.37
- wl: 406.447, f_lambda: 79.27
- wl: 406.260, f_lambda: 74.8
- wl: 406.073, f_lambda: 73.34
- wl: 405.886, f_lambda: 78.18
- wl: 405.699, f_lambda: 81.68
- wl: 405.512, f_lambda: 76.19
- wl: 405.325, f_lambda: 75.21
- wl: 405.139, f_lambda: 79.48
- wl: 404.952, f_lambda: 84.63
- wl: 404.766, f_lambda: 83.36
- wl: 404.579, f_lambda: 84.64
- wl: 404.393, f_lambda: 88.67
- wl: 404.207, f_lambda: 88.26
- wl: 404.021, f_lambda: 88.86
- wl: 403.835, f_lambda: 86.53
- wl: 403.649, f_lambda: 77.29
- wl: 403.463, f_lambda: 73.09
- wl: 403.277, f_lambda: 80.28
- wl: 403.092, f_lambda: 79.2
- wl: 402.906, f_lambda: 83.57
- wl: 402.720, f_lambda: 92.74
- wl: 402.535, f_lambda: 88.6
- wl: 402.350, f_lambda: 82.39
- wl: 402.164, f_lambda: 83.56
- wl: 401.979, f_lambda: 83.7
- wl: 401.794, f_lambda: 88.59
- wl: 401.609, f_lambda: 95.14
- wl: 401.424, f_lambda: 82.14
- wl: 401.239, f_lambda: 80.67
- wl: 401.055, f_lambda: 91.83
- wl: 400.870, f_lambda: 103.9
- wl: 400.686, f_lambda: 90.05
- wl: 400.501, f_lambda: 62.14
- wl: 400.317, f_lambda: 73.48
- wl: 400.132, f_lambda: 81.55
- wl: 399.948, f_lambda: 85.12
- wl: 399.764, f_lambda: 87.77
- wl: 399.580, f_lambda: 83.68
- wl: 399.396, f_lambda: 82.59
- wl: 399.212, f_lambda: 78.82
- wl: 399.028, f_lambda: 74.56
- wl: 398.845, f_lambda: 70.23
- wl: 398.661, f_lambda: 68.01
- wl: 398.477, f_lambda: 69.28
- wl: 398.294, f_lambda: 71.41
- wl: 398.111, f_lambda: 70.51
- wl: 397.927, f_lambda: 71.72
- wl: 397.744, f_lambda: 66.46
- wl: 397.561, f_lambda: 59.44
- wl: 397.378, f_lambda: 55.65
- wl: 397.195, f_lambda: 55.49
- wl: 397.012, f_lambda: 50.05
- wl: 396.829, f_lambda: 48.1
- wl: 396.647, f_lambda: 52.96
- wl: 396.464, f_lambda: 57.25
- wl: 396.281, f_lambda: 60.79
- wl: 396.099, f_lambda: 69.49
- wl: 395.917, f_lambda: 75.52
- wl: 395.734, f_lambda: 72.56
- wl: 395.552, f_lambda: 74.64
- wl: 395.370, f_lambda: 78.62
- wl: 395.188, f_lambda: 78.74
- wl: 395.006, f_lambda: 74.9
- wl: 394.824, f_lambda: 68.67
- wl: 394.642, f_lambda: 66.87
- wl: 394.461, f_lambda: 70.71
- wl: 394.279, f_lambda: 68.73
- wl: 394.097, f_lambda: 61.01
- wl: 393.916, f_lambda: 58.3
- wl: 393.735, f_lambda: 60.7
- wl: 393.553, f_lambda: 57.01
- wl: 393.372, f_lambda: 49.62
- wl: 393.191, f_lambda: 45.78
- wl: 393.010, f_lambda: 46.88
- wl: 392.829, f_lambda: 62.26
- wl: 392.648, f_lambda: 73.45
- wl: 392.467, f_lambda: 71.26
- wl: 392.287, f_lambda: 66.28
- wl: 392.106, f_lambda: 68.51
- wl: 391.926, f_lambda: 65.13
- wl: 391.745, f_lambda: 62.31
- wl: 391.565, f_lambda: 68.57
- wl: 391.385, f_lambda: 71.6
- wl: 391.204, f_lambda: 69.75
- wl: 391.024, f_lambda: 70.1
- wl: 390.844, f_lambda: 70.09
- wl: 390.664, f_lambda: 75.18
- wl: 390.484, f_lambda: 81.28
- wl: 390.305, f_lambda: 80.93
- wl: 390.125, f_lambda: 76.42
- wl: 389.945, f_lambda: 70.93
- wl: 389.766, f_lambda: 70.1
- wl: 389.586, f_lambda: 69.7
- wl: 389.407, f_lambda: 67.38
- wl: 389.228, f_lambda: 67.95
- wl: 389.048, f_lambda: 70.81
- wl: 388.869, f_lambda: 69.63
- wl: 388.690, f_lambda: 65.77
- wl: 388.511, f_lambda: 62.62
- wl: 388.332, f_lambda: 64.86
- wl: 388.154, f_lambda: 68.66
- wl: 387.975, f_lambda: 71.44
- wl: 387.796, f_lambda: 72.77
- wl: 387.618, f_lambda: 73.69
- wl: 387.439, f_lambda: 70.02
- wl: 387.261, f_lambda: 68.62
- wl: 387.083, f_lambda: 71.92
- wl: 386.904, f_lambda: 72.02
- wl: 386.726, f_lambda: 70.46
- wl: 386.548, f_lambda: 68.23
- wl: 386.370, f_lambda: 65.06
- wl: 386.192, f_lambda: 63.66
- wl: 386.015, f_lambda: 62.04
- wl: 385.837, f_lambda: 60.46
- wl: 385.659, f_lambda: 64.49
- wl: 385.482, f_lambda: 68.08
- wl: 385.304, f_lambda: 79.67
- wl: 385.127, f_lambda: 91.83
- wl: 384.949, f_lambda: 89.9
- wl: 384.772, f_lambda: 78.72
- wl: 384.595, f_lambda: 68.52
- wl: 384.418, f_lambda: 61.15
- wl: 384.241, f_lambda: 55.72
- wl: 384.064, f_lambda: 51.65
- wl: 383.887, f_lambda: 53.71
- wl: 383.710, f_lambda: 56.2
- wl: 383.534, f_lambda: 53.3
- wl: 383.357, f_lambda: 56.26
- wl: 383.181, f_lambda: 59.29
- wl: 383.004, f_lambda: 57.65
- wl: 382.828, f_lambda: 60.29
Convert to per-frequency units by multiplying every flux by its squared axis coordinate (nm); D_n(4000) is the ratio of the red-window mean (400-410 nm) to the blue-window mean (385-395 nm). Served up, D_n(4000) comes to 1.32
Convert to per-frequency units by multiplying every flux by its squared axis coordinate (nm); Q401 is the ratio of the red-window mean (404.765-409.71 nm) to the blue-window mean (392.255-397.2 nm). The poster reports 1.4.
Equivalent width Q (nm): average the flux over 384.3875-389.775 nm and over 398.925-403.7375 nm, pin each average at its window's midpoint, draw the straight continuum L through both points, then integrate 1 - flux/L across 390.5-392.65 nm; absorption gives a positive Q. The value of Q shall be 0.13 nm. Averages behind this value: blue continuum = 70.1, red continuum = 83.3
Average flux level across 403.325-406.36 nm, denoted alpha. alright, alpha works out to 80.9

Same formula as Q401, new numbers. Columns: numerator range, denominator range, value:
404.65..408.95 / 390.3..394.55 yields 1.35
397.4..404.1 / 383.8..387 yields 1.27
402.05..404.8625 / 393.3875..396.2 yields 1.28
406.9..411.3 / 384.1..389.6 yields 1.34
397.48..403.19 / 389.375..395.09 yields 1.25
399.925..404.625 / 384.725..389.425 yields 1.30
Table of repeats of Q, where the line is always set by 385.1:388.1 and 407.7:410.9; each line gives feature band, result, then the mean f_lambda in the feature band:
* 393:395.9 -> 0.36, 65.4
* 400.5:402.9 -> -0.25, 87.4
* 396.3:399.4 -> 0.50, 64.3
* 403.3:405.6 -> -0.04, 82.1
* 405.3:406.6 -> 0.07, 77.3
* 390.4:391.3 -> -0.01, 73.1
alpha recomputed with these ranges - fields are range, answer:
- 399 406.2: 83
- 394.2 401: 71.2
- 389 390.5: 72.5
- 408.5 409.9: 84.6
